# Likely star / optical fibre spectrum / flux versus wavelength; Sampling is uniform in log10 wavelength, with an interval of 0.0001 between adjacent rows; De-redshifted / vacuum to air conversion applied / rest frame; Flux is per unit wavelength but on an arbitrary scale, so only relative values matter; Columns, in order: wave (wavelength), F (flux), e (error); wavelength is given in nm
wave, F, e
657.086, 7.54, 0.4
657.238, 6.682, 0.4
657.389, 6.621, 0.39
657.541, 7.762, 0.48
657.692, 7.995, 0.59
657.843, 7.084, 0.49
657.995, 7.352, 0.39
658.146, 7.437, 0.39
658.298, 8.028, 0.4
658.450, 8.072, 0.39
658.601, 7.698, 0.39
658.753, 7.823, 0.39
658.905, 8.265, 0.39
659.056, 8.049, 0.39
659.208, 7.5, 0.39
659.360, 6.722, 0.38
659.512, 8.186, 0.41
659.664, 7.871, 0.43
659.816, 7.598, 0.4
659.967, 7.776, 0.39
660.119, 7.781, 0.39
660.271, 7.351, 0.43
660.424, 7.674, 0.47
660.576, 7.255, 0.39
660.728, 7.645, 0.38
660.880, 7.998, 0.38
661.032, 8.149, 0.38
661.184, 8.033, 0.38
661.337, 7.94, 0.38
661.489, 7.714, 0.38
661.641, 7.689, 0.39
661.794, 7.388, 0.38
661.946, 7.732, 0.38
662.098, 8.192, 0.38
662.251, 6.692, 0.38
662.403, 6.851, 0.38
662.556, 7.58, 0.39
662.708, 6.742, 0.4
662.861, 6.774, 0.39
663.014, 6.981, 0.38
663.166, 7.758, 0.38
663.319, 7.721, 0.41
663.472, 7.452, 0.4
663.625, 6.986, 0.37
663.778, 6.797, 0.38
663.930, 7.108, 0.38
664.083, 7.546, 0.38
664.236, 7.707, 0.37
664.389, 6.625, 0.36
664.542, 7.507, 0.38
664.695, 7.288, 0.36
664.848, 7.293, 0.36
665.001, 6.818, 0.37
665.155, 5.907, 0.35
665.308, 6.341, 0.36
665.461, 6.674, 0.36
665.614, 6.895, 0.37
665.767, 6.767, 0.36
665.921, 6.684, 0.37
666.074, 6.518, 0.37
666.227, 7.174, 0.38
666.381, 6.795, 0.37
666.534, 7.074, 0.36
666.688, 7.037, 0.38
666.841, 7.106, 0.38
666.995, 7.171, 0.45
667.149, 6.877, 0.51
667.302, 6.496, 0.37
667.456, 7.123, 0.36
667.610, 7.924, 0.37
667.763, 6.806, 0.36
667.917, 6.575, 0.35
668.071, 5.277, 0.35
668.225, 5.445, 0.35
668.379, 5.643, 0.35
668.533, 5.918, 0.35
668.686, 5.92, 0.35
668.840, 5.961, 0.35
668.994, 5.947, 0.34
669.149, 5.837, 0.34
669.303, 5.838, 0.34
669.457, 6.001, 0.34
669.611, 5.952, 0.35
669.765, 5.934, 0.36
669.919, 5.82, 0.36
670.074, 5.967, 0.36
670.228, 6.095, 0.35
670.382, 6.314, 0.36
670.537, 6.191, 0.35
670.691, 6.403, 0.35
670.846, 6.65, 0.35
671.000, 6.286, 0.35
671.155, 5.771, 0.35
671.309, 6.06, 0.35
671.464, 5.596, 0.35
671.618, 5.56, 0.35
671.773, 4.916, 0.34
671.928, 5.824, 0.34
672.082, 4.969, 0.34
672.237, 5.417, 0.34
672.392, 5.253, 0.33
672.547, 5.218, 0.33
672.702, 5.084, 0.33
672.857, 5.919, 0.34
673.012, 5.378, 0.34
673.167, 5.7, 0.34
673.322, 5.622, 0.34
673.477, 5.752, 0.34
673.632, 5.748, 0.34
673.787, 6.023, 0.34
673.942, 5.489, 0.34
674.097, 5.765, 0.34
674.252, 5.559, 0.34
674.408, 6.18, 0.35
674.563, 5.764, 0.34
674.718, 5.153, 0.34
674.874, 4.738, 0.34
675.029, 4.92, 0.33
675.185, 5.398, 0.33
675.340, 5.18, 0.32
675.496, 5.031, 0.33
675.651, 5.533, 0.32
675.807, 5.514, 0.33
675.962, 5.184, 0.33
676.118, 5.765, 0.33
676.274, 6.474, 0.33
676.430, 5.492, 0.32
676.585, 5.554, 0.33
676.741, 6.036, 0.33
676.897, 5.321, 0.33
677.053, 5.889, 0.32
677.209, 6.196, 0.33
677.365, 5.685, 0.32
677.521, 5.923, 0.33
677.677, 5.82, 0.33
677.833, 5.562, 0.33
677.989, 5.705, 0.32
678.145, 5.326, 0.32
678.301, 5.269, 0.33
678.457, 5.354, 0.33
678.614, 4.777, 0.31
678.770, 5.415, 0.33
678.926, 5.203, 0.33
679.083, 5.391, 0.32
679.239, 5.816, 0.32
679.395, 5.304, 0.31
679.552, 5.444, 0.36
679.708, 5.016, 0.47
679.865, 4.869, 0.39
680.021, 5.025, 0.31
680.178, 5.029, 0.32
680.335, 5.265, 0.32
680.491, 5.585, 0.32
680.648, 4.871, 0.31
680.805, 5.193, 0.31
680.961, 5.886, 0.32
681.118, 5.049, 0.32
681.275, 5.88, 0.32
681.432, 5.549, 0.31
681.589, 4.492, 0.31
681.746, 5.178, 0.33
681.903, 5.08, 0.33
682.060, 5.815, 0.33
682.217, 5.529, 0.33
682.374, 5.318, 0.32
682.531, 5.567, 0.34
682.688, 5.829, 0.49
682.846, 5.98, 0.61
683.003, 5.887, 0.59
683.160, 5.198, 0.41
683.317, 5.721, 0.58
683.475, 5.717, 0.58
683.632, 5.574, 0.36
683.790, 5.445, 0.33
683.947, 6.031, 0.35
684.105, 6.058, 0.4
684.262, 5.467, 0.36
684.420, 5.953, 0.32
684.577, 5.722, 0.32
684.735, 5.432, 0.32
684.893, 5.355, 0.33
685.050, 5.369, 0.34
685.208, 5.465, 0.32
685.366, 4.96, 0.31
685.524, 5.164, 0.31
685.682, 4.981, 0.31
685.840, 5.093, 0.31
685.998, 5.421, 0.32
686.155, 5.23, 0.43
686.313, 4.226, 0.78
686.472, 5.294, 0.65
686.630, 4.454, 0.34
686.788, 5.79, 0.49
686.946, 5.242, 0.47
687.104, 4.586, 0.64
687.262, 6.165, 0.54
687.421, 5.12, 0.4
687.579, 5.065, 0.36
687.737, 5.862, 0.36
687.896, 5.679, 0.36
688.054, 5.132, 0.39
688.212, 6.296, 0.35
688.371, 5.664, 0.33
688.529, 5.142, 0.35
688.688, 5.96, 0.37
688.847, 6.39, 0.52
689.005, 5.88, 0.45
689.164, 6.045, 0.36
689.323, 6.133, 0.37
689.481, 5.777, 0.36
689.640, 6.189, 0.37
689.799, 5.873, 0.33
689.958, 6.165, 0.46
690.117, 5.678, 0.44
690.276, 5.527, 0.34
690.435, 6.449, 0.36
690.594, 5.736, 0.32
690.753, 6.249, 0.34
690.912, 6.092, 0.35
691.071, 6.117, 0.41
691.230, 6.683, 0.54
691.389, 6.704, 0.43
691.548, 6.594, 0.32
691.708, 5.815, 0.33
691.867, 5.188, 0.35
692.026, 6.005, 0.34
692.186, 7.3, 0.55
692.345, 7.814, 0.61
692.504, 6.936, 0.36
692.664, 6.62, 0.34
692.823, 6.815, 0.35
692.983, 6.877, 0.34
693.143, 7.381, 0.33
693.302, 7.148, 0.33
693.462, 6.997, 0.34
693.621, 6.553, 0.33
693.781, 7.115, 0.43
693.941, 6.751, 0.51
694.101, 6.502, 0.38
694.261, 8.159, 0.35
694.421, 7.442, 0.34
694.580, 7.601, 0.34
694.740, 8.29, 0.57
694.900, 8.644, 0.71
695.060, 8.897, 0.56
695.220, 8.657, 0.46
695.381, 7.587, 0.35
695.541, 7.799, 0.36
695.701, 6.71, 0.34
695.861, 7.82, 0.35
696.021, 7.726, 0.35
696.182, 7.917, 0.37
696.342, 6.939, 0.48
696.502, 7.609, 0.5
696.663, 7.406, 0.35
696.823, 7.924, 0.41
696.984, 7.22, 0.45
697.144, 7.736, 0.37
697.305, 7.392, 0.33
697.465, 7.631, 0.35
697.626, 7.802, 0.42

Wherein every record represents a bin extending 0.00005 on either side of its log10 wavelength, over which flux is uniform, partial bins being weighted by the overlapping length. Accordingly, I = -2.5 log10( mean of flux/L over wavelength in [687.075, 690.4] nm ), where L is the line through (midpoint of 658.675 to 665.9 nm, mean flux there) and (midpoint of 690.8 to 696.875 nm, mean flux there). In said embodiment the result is 0.24 mag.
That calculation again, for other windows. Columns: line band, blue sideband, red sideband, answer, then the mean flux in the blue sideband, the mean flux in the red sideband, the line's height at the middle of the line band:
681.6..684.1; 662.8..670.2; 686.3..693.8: 0.123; 6.66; 6.06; 6.24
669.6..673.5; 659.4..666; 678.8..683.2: 0.114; 7.33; 5.37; 6.38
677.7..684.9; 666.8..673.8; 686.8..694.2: 0.122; 5.98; 6.18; 6.09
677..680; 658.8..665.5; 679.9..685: 0.077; 7.41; 5.49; 5.86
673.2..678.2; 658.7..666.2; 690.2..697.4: 0.279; 7.35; 7.1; 7.25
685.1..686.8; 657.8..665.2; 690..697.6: 0.377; 7.48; 7.08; 7.18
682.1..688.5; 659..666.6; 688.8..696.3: 0.265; 7.3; 6.84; 6.95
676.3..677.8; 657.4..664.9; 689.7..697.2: 0.248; 7.53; 7.01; 7.27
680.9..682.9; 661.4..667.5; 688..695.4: 0.237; 7.09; 6.63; 6.79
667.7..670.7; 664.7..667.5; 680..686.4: 0.102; 6.83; 5.41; 6.57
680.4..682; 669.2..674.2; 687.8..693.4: 0.138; 5.77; 6.23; 6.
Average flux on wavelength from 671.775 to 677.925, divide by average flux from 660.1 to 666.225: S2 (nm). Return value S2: 0.8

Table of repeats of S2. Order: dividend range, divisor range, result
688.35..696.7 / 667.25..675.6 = 1.17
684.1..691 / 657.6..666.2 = 0.75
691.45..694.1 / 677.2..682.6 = 1.25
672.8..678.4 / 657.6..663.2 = 0.74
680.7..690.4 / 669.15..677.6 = 0.97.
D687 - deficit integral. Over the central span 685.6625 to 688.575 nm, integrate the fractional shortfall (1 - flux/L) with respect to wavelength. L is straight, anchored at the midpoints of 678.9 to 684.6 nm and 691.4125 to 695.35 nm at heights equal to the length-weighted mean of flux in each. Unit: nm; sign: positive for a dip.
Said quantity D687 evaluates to 0.45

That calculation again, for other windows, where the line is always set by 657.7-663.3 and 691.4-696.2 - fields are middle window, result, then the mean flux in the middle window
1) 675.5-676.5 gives 0.24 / 5.61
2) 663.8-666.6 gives 0.23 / 6.93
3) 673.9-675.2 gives 0.35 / 5.44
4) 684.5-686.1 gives 0.44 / 5.3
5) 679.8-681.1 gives 0.38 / 5.21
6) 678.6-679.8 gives 0.34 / 5.32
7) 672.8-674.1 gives 0.31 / 5.71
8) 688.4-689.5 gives 0.21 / 5.9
